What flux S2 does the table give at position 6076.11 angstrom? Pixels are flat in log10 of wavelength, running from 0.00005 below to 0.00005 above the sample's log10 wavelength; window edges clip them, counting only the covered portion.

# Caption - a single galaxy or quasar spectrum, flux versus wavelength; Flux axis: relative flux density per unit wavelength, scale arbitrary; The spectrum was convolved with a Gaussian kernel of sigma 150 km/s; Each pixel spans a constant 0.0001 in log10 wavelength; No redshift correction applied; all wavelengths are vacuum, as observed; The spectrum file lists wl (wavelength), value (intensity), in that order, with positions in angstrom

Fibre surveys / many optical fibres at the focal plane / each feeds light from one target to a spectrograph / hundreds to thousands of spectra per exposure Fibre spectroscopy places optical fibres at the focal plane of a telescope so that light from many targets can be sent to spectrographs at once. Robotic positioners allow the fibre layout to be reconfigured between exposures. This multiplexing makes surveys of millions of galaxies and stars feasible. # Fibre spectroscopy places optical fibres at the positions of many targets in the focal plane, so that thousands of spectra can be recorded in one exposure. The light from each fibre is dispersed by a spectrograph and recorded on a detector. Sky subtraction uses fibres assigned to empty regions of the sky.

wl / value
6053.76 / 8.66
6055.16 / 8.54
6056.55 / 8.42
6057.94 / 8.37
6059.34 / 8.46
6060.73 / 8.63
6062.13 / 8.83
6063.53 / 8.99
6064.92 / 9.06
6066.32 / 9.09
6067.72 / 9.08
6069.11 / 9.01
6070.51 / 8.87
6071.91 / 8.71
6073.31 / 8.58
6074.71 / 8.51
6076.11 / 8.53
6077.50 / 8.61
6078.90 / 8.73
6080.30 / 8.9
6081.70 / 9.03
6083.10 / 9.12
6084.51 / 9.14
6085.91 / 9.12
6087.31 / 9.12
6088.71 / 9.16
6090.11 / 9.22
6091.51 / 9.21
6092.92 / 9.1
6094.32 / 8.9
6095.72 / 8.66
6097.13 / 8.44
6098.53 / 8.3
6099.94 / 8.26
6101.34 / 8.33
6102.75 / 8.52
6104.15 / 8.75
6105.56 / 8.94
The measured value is 8.53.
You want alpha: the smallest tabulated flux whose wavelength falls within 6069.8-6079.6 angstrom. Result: 8.51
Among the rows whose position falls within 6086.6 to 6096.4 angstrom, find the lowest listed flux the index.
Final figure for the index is 8.66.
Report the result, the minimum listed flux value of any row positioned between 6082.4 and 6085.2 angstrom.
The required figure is 9.12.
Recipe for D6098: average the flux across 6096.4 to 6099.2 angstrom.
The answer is 8.37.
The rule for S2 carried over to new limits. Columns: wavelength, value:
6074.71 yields 8.51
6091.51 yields 9.21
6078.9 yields 8.73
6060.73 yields 8.63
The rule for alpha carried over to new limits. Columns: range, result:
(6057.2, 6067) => 8.37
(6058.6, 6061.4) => 8.46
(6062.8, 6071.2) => 8.87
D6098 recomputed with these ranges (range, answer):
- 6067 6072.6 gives 8.92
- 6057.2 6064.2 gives 8.65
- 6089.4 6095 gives 9.11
